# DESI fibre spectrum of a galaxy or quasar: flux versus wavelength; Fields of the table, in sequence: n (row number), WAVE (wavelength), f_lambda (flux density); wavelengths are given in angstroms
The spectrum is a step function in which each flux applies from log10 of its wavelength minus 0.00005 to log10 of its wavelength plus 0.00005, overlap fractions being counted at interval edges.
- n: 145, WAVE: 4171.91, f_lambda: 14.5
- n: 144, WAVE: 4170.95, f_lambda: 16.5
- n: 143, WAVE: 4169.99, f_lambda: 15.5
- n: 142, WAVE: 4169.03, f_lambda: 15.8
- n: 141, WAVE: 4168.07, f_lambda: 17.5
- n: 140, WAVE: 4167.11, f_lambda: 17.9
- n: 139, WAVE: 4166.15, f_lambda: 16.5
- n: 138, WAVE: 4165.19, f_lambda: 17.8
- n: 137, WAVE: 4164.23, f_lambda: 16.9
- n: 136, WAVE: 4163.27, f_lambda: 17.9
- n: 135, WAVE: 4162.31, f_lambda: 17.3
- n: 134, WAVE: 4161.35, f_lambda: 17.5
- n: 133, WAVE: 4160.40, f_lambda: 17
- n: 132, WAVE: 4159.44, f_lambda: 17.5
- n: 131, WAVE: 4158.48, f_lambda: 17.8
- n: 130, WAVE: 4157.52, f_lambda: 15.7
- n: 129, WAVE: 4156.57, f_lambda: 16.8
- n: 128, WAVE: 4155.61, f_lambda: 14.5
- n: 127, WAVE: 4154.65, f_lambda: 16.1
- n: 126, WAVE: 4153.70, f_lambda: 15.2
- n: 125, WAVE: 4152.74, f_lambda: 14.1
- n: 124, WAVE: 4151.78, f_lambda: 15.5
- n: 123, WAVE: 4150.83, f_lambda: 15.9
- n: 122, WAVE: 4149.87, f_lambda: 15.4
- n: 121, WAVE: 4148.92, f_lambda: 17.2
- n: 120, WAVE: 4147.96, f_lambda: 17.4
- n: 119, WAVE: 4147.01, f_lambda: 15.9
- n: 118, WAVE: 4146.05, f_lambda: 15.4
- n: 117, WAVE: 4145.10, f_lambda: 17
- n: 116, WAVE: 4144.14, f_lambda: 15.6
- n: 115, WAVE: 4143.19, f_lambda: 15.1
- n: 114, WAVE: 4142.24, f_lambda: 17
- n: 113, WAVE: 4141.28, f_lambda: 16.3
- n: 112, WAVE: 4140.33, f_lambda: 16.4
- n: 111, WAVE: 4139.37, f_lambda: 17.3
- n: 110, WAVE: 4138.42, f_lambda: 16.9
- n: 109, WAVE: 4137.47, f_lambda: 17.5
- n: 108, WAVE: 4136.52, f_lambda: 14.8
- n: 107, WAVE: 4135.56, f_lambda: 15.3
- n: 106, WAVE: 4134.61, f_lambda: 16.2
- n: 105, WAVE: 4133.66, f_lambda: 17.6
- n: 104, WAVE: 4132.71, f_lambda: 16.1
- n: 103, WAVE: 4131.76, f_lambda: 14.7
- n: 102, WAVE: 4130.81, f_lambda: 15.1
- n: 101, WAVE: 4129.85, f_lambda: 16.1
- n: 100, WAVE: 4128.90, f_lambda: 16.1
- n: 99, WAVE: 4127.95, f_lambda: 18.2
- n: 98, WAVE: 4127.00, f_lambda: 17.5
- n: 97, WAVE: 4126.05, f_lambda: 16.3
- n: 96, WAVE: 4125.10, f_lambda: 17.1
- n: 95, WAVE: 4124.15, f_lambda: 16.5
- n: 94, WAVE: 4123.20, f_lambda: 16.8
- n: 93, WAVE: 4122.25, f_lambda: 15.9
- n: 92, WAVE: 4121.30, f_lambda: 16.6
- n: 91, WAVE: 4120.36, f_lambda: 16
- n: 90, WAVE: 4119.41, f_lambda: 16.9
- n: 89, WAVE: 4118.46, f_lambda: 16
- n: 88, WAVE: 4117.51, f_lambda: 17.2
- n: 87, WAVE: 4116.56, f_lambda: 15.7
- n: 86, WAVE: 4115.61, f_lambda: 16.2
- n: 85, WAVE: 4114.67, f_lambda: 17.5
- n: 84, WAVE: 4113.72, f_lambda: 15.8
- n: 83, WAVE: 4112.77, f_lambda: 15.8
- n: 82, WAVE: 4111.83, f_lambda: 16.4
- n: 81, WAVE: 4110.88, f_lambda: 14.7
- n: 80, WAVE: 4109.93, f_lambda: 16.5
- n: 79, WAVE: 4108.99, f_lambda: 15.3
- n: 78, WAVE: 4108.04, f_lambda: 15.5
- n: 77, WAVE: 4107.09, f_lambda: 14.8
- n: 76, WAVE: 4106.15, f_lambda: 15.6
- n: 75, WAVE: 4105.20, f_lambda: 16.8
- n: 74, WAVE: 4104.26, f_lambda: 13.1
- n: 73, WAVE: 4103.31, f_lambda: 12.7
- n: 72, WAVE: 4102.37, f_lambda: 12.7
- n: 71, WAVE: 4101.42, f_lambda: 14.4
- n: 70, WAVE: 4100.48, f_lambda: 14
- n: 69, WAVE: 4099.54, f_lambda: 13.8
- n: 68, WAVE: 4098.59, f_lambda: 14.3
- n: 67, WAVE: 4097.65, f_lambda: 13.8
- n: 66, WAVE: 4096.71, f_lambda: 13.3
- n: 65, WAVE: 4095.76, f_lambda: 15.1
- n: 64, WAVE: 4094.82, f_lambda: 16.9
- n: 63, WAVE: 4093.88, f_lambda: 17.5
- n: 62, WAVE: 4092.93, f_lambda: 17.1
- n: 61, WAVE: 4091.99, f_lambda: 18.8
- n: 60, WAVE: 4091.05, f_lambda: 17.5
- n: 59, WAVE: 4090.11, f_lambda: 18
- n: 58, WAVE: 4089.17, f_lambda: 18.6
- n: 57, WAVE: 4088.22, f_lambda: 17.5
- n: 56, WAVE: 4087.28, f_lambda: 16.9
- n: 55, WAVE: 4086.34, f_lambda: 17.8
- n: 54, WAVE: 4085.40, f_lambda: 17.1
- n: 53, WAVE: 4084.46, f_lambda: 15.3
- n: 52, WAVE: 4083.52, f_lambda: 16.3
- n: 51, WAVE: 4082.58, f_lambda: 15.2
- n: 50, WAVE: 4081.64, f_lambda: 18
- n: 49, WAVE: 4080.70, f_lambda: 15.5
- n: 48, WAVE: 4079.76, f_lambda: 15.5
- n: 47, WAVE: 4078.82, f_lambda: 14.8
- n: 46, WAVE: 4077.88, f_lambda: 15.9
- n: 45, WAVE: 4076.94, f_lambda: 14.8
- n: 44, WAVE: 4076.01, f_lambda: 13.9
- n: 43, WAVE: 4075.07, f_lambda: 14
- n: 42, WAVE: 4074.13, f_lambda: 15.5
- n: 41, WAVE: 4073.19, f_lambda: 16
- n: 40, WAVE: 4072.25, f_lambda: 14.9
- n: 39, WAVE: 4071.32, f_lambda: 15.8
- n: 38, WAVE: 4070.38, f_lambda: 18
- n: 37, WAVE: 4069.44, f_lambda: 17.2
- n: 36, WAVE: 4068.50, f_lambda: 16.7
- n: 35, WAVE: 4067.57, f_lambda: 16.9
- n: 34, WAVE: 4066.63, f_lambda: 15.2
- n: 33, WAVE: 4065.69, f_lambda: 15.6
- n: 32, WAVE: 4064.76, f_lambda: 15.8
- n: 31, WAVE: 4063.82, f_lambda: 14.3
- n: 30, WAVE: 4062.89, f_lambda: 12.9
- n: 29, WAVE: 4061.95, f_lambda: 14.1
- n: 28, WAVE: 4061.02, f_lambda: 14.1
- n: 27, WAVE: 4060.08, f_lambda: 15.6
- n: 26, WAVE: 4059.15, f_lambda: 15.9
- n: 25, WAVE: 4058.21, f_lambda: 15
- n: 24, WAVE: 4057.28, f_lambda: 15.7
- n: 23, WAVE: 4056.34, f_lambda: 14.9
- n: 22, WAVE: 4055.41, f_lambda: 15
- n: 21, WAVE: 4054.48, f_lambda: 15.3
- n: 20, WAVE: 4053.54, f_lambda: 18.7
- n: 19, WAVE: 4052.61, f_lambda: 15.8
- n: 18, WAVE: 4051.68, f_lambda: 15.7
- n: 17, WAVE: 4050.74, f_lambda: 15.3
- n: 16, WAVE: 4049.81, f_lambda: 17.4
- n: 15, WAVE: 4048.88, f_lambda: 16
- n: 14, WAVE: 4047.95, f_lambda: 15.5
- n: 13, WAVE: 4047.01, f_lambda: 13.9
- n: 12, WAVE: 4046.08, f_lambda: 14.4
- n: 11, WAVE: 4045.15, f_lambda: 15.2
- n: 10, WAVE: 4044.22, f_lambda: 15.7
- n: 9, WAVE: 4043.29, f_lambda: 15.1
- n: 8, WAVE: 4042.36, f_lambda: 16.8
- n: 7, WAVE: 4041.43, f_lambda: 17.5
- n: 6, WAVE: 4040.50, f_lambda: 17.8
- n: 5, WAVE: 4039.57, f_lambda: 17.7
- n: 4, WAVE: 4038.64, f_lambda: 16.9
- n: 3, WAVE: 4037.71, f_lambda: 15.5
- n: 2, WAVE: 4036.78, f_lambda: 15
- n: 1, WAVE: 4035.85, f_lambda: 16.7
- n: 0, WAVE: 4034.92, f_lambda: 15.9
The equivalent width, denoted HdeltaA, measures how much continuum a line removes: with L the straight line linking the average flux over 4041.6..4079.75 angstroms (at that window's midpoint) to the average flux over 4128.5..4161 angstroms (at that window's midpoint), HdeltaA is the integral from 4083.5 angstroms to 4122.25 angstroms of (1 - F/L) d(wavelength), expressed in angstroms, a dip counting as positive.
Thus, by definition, -0.2 angstroms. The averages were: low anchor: 15.5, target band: 15.9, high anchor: 16.1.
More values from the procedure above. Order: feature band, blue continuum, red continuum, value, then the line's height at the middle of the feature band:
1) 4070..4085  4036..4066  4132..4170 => 0.3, 15.9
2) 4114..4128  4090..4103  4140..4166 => -0.7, 15.8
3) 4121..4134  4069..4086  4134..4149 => -0.2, 16.2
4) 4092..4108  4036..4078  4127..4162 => 1.1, 16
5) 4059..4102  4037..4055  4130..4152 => 0.9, 16.1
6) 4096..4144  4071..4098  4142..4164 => 1.4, 16.2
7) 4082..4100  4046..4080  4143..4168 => -0.7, 15.8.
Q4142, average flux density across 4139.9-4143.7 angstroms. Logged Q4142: 16.2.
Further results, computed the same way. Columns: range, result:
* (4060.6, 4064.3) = 13.9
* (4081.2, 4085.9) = 16.4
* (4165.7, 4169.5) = 16.9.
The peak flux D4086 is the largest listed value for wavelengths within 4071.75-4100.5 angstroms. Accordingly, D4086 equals 18.8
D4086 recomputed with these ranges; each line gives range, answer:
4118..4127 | 17.5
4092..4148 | 18.2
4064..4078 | 18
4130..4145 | 17.6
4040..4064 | 18.7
